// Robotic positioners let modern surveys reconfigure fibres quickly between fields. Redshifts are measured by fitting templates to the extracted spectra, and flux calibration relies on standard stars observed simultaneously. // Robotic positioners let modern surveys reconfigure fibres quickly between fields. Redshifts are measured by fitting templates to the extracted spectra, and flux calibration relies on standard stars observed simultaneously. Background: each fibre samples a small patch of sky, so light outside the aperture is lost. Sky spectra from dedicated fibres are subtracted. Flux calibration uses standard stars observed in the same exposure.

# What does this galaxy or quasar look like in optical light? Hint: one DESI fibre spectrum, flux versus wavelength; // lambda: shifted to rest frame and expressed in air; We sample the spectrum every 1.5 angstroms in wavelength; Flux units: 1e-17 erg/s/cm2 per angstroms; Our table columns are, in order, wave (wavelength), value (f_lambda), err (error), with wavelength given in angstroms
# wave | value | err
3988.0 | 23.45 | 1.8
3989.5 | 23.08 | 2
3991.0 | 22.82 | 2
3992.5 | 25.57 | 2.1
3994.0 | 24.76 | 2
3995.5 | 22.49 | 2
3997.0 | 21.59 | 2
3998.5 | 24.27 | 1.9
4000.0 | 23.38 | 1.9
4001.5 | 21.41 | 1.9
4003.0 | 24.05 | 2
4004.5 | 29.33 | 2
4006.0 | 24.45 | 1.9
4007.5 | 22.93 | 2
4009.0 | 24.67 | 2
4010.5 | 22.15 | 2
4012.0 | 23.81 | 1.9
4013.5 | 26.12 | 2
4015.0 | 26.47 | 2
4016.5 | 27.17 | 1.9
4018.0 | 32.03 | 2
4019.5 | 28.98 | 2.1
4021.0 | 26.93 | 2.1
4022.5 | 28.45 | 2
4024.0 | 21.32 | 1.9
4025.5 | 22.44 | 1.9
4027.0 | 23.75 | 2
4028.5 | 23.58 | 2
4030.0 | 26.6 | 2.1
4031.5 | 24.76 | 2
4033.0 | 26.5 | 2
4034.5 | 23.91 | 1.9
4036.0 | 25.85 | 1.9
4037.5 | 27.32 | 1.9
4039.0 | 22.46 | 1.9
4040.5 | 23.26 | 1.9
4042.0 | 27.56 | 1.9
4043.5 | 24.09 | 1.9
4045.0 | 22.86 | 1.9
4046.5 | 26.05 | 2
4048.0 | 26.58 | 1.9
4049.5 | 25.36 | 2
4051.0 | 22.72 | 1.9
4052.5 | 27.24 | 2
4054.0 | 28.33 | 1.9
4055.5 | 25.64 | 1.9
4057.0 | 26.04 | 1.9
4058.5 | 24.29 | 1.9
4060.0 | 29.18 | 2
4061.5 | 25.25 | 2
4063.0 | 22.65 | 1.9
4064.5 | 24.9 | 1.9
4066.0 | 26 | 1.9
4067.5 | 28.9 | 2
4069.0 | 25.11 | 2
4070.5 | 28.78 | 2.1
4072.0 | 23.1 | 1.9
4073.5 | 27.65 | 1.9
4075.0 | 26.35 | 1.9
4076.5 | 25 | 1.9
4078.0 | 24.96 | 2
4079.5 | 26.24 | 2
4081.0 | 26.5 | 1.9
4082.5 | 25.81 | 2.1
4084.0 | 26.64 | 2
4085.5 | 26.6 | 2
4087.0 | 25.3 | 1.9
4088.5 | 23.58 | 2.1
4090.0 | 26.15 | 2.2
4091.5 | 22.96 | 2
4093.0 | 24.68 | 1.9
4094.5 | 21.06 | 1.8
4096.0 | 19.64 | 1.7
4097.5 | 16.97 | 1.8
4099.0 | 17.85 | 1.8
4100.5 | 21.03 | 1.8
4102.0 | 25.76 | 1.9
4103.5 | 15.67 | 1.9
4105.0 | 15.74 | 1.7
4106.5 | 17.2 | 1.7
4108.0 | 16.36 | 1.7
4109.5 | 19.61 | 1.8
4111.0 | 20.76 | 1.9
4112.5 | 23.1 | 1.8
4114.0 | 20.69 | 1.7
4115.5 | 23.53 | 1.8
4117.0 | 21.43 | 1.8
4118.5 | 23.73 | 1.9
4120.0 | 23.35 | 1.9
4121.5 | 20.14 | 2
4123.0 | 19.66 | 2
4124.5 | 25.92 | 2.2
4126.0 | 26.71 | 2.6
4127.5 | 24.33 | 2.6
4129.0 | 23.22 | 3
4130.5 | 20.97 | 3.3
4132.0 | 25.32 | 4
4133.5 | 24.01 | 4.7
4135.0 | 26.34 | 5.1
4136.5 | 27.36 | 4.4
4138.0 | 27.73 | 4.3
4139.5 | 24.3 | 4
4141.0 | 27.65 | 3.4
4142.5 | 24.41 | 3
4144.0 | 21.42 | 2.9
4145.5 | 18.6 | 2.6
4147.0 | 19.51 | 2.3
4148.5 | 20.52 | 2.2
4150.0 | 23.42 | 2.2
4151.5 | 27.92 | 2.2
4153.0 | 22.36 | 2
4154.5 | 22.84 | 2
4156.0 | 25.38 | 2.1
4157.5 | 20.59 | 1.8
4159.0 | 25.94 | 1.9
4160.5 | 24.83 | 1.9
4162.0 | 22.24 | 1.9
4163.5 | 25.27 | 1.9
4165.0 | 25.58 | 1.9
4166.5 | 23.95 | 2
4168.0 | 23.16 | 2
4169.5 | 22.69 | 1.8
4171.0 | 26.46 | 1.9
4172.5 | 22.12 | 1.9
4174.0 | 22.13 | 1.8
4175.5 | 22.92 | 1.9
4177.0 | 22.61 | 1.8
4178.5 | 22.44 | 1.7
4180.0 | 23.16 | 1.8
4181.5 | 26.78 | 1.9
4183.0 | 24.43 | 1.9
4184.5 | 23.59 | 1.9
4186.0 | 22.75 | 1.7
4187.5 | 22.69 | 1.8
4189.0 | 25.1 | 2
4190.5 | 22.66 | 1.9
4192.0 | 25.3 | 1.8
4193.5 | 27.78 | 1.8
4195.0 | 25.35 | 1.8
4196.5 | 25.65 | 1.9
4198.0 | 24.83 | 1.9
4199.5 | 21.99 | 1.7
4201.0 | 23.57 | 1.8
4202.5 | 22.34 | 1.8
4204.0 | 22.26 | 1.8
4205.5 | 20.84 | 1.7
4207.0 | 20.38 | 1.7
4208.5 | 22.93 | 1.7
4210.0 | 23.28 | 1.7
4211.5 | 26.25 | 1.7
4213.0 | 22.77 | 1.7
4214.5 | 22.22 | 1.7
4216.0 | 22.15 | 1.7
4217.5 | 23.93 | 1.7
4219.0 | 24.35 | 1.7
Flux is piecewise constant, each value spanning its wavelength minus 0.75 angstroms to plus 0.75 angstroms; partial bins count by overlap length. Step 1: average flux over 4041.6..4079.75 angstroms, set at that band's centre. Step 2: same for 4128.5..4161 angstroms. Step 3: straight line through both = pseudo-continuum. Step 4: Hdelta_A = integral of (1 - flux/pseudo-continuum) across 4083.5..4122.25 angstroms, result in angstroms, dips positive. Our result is 5.2 angstroms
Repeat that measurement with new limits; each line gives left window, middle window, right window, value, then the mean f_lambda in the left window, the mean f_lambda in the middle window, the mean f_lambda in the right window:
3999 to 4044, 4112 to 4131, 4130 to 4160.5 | 1.0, 25.2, 22.9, 23.9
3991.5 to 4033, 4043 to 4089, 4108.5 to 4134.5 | -3.7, 25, 25.8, 22.7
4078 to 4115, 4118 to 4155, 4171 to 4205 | -1.5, 22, 23.7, 23.8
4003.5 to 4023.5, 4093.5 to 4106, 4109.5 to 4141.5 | 2.6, 26.3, 19.3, 23.7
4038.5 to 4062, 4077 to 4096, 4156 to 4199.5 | 0.2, 25.5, 24.8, 24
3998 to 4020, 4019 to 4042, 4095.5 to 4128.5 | -0.6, 25.4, 25.1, 20.9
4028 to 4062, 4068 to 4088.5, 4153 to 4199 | -0.7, 25.5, 25.9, 24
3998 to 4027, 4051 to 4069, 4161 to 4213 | -0.9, 25.3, 26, 23.7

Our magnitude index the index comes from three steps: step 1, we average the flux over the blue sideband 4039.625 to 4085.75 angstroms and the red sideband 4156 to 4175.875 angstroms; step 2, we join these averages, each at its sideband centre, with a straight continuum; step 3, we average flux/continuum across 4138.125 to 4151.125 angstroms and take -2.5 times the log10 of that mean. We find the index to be 0.06 mag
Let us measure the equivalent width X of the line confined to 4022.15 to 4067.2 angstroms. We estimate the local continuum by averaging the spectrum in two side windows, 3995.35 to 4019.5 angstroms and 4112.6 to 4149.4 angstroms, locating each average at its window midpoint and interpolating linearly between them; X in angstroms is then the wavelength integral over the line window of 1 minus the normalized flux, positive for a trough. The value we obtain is -1.3 angstroms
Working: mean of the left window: 25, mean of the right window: 23.4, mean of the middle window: 25.2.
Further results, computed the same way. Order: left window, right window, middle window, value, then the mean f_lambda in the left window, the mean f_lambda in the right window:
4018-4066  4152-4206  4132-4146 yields -0.31 angstroms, 25.4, 23.8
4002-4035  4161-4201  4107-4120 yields 1.79 angstroms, 25.5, 24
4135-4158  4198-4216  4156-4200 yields -1.55 angstroms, 23.7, 22.7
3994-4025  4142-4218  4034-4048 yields -0.09 angstroms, 25.1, 23.4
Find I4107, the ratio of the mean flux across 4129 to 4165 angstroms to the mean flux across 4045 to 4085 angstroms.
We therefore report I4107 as 0.92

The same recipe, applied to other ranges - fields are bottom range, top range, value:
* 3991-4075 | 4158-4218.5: 0.94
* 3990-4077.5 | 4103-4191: 0.91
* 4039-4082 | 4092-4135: 0.84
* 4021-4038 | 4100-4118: 0.80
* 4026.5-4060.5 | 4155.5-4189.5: 0.94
